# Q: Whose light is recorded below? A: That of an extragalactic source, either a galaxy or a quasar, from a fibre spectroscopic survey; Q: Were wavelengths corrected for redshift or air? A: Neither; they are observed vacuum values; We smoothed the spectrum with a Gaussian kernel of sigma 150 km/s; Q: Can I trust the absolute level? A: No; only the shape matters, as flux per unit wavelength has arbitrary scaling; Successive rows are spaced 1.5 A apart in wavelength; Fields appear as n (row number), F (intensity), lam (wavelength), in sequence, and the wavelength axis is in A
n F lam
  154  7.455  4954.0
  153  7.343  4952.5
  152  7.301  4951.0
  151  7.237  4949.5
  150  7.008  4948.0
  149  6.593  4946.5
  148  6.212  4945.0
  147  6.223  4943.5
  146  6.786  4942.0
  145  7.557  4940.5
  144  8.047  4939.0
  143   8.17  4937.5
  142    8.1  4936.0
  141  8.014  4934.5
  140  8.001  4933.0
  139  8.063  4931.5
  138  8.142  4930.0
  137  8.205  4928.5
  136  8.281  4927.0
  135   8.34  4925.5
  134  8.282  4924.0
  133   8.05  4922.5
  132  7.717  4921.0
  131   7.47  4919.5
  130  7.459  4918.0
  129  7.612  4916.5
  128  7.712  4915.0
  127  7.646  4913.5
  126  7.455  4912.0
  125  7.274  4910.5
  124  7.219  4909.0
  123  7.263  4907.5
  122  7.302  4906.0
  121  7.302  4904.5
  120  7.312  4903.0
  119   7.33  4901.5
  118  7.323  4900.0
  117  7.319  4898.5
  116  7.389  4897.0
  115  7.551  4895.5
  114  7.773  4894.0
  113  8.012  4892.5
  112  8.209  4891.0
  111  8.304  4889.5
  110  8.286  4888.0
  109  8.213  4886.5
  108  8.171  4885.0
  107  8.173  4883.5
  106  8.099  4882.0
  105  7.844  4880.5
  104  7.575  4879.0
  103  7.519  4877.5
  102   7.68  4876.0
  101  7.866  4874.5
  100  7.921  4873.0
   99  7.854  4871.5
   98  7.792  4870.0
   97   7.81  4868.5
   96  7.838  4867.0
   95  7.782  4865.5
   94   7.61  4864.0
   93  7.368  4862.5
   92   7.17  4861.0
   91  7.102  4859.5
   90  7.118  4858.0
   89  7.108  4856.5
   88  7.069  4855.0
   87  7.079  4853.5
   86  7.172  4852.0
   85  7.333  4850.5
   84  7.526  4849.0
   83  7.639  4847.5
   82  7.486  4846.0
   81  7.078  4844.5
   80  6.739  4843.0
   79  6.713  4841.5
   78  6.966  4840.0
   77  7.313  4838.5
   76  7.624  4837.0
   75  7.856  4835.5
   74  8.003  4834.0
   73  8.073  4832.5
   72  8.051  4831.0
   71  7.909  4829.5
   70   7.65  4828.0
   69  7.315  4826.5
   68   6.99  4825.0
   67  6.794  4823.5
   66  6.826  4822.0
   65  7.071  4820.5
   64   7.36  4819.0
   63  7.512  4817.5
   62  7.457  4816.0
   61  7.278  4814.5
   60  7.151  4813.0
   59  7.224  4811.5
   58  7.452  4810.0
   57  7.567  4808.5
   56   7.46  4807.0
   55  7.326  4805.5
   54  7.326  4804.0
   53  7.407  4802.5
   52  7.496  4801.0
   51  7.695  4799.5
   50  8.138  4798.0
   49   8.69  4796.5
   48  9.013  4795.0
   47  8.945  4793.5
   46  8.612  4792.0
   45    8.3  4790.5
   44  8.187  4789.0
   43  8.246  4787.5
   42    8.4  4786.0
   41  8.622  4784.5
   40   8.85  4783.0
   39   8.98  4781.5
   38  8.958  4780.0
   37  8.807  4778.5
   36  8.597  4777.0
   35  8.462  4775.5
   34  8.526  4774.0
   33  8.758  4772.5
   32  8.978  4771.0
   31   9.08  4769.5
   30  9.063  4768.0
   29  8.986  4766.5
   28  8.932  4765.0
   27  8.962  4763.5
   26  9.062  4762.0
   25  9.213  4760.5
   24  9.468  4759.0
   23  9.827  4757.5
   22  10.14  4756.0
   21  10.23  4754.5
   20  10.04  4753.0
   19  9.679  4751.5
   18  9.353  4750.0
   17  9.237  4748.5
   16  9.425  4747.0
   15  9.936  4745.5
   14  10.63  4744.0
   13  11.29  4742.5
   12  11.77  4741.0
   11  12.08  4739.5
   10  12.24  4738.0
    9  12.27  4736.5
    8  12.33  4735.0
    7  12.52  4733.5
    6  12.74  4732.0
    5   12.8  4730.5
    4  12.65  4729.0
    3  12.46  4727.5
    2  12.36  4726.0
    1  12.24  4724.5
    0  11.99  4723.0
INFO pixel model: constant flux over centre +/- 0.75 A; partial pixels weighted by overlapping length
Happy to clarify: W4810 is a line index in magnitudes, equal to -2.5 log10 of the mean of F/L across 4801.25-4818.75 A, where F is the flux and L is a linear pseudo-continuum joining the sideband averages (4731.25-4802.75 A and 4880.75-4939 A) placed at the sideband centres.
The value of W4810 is 0.214 mag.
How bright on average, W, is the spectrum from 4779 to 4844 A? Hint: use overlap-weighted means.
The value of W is 7.76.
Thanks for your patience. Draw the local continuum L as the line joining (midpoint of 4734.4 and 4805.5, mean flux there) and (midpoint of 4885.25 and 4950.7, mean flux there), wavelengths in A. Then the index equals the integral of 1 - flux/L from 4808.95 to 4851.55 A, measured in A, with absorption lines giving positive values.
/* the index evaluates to 6.1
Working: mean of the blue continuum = 9.28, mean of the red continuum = 7.62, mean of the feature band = 7.37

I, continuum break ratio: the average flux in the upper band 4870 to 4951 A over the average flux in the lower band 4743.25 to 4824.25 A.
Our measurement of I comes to 0.9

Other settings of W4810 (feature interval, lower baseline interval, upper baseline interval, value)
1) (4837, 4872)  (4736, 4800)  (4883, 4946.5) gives 0.143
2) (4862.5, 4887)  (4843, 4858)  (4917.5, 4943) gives -0.056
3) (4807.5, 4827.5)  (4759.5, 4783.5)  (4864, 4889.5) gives 0.170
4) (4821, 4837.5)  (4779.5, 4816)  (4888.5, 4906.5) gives 0.050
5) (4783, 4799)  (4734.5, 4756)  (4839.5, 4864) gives 0.083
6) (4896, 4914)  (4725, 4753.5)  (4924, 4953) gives 0.122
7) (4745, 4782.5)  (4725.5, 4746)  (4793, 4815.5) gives 0.115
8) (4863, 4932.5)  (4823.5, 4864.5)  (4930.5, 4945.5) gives -0.043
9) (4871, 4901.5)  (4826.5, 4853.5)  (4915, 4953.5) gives -0.043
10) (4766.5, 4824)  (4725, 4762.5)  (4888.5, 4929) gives 0.226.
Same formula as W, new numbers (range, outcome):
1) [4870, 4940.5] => 7.8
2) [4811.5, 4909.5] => 7.51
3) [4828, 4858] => 7.41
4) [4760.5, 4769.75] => 9.03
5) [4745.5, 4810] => 8.74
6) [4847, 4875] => 7.48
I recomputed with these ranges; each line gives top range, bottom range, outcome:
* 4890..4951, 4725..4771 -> 0.71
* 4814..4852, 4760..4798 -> 0.84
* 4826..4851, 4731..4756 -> 0.68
